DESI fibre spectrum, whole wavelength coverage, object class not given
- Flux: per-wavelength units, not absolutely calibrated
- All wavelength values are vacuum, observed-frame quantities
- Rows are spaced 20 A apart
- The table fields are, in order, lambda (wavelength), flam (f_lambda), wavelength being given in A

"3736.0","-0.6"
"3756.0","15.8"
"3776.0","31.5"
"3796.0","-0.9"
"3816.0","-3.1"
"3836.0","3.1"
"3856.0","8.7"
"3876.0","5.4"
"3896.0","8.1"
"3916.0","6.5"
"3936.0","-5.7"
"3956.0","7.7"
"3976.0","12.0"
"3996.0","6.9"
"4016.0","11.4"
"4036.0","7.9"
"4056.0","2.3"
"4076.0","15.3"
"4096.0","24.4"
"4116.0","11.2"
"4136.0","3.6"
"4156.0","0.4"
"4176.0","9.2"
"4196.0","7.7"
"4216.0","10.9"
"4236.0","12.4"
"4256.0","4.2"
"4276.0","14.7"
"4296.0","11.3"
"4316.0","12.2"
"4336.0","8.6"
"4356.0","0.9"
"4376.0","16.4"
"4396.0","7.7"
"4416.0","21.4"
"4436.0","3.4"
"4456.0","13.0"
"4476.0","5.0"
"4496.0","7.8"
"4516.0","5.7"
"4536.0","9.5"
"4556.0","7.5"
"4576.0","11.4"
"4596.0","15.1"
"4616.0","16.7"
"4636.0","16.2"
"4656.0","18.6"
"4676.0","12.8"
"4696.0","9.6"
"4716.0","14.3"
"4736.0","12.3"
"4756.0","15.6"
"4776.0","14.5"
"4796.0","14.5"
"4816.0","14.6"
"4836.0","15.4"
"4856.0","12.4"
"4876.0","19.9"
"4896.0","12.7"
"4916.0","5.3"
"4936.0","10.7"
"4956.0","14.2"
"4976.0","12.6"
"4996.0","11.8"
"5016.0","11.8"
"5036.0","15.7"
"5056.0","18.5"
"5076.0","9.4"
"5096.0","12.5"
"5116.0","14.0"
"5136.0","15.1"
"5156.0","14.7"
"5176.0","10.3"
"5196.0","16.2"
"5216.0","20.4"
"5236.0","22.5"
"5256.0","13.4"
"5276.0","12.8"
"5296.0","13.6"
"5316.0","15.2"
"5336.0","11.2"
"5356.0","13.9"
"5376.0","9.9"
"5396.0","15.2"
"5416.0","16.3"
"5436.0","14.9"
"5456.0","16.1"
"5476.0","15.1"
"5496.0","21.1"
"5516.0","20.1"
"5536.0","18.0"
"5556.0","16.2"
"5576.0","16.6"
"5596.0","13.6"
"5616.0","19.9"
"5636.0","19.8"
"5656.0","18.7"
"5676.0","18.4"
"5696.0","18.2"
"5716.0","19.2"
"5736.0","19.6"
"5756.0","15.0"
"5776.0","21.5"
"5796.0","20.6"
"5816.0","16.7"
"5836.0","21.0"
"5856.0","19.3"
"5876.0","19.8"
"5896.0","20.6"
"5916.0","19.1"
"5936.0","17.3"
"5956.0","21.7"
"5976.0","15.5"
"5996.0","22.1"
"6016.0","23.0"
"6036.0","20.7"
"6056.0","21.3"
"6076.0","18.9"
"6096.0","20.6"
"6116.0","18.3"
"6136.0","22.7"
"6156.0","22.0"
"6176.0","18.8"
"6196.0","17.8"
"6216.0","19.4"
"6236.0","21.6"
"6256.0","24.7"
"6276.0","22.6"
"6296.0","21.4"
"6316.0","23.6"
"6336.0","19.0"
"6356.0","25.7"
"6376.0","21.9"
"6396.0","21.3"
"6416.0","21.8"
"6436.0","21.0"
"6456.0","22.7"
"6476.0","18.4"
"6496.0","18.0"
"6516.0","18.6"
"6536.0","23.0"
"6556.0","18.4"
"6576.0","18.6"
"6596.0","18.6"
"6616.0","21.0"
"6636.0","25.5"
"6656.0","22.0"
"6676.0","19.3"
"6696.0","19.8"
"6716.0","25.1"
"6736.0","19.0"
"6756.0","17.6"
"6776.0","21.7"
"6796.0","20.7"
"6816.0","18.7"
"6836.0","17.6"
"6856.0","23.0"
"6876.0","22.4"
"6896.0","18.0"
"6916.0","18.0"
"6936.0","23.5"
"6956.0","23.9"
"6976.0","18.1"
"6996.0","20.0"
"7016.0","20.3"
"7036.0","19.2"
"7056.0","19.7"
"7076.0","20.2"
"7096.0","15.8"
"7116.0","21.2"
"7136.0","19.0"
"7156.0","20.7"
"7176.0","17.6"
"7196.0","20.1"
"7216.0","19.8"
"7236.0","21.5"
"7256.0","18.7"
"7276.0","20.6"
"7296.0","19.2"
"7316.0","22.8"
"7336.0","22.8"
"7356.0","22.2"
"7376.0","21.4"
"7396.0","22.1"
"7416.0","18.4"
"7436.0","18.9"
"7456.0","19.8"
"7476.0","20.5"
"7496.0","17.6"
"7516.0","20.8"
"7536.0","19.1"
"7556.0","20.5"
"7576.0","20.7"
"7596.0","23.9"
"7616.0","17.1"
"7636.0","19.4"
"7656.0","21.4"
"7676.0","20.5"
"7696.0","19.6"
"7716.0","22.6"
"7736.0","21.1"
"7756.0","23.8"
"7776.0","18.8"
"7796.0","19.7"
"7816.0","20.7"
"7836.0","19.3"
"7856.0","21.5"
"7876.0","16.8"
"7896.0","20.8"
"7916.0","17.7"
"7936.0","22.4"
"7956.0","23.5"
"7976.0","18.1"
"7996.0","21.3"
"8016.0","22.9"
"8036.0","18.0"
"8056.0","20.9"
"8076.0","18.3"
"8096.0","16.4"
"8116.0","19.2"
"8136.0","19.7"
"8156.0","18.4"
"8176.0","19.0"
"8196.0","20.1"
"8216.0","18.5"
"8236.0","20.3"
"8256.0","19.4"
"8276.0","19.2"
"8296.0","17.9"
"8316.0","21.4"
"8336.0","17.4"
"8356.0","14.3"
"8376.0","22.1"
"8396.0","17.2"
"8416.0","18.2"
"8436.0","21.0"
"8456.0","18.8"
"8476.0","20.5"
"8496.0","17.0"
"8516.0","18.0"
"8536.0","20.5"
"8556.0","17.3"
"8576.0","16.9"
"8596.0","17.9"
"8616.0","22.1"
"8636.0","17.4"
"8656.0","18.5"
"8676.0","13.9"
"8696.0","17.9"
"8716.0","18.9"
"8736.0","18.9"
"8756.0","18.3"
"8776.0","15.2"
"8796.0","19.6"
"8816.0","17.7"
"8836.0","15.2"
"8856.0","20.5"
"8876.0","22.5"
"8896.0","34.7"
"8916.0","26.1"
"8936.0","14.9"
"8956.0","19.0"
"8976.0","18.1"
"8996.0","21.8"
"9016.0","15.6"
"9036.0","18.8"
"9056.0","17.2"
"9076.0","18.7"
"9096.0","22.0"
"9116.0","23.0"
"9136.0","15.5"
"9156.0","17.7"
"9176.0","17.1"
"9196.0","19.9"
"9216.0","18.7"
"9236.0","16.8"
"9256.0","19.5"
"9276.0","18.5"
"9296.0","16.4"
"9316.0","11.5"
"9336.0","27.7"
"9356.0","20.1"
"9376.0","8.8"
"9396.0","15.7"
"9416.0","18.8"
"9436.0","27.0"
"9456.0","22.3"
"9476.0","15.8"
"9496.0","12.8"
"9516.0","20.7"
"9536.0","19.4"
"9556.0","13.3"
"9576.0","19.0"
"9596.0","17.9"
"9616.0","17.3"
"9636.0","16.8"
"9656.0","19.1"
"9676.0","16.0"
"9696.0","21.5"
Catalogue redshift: 0.35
